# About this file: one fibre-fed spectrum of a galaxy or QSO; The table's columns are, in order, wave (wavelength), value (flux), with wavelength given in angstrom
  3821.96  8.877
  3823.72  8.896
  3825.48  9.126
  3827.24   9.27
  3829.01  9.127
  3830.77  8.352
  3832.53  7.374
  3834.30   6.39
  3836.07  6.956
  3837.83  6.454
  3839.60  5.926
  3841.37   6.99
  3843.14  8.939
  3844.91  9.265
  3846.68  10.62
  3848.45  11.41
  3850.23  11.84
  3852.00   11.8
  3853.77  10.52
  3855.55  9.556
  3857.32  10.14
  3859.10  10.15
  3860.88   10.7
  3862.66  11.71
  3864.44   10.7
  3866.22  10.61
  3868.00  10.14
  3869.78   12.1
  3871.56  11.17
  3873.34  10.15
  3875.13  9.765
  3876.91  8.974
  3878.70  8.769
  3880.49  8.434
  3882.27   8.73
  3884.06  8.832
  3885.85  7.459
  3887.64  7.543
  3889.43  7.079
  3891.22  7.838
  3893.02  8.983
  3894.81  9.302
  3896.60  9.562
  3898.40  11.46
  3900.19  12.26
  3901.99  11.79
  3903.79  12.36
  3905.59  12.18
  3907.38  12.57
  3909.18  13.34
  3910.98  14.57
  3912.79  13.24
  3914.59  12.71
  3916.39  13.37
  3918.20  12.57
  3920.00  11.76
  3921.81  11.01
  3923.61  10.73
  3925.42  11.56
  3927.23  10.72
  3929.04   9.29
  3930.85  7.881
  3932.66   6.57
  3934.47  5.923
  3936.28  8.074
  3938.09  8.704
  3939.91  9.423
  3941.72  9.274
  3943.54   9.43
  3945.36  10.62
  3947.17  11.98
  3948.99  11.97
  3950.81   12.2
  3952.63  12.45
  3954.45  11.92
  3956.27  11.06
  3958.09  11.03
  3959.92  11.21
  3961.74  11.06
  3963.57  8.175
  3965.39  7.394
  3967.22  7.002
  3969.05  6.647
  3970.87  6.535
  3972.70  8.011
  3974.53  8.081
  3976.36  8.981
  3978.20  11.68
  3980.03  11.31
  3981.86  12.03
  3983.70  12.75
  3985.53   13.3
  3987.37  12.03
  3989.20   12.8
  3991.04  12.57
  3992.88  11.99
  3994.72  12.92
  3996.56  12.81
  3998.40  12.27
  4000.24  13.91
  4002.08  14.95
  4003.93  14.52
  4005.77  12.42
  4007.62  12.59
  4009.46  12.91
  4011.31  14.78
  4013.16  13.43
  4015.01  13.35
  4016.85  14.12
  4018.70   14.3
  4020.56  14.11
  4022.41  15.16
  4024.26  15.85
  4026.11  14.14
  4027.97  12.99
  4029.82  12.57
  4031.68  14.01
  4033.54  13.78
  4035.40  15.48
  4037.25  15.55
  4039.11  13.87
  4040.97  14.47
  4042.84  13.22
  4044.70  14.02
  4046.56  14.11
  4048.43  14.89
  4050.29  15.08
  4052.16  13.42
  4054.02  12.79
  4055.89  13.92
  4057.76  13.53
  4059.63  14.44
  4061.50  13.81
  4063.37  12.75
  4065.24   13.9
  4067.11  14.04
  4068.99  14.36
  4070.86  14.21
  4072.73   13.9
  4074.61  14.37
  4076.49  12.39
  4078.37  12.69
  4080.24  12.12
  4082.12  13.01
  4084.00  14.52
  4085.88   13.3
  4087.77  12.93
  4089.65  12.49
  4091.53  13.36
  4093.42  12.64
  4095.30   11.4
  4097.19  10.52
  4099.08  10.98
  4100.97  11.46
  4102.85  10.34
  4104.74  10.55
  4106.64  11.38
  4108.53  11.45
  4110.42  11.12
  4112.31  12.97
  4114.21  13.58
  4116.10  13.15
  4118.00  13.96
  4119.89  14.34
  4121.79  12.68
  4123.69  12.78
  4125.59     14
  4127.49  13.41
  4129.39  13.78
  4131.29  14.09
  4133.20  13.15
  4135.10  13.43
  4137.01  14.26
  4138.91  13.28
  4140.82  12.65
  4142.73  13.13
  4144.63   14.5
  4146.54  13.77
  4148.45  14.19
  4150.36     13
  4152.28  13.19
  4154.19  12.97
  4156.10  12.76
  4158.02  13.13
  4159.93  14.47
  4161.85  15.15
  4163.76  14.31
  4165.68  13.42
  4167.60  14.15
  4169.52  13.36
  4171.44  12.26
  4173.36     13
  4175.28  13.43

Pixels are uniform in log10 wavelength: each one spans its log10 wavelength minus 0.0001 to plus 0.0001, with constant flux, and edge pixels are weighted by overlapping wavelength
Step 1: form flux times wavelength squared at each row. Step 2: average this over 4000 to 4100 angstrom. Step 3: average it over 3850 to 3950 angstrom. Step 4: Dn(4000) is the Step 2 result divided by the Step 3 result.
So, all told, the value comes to 1.42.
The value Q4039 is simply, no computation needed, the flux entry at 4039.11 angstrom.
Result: 13.87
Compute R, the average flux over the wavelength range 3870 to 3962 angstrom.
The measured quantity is 10.4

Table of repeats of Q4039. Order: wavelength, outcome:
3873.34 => 10.15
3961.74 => 11.06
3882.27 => 8.73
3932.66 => 6.57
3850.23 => 11.84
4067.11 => 14.04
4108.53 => 11.45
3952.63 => 12.45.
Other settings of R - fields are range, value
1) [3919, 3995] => 10.2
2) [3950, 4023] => 11.8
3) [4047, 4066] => 13.9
